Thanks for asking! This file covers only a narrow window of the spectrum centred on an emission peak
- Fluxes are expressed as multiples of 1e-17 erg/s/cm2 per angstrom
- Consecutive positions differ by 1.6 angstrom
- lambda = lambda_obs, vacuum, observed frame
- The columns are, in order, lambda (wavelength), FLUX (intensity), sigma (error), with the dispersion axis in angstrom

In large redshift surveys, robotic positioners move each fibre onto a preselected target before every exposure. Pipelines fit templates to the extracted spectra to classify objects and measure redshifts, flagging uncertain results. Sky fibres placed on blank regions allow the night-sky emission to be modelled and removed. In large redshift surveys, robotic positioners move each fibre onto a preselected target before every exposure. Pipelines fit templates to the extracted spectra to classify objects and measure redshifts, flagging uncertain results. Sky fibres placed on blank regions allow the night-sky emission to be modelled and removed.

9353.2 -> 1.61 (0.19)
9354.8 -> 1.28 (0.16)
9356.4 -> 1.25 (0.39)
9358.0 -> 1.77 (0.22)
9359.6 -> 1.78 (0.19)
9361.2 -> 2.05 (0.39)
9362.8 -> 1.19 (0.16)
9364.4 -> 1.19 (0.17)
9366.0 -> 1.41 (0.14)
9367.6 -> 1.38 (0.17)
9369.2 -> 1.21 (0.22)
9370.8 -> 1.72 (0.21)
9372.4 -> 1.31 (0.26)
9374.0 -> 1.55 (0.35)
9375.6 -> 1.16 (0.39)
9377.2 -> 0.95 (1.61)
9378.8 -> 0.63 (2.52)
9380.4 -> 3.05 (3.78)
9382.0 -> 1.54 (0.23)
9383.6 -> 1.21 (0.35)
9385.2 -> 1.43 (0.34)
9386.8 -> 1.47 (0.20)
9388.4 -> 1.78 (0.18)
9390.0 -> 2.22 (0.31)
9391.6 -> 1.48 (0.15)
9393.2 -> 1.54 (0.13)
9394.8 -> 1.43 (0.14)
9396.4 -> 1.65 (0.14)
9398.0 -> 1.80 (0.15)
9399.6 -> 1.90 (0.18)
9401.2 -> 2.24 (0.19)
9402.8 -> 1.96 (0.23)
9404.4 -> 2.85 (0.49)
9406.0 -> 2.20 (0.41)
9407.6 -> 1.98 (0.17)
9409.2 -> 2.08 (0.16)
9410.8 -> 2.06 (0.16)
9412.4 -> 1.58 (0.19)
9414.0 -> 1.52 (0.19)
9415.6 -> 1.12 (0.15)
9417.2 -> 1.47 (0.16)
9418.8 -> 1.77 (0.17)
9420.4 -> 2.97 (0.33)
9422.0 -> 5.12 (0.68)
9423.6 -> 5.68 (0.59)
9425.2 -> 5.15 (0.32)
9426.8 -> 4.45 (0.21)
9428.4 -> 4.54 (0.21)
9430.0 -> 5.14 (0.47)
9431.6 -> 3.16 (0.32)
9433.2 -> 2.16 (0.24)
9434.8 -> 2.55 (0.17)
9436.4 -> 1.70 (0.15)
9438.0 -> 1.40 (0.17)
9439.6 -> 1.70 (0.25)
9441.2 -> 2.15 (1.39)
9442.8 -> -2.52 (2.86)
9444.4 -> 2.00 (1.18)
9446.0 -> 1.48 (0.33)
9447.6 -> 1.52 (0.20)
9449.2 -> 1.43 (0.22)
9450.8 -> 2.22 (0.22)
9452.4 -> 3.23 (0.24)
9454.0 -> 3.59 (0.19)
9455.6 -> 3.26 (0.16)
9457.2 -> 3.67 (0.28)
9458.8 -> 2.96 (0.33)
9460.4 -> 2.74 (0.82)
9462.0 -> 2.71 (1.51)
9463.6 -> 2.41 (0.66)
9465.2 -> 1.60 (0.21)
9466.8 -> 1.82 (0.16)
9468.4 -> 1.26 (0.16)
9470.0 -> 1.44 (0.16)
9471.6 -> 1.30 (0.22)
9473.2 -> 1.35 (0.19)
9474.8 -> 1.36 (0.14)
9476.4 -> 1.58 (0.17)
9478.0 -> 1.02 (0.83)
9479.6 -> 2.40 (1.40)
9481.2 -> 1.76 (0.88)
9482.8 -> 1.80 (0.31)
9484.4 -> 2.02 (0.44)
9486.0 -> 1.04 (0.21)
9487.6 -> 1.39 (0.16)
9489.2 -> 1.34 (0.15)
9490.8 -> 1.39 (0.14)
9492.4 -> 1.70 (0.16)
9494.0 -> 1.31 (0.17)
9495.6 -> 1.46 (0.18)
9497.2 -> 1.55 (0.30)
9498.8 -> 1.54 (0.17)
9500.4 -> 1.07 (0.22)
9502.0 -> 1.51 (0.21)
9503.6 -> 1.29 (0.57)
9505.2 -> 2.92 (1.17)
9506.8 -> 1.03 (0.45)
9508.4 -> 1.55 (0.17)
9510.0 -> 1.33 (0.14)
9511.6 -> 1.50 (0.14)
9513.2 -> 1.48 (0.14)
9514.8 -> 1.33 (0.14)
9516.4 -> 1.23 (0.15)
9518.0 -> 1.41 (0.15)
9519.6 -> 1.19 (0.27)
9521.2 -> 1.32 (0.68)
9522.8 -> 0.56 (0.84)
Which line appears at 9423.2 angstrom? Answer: H-alpha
